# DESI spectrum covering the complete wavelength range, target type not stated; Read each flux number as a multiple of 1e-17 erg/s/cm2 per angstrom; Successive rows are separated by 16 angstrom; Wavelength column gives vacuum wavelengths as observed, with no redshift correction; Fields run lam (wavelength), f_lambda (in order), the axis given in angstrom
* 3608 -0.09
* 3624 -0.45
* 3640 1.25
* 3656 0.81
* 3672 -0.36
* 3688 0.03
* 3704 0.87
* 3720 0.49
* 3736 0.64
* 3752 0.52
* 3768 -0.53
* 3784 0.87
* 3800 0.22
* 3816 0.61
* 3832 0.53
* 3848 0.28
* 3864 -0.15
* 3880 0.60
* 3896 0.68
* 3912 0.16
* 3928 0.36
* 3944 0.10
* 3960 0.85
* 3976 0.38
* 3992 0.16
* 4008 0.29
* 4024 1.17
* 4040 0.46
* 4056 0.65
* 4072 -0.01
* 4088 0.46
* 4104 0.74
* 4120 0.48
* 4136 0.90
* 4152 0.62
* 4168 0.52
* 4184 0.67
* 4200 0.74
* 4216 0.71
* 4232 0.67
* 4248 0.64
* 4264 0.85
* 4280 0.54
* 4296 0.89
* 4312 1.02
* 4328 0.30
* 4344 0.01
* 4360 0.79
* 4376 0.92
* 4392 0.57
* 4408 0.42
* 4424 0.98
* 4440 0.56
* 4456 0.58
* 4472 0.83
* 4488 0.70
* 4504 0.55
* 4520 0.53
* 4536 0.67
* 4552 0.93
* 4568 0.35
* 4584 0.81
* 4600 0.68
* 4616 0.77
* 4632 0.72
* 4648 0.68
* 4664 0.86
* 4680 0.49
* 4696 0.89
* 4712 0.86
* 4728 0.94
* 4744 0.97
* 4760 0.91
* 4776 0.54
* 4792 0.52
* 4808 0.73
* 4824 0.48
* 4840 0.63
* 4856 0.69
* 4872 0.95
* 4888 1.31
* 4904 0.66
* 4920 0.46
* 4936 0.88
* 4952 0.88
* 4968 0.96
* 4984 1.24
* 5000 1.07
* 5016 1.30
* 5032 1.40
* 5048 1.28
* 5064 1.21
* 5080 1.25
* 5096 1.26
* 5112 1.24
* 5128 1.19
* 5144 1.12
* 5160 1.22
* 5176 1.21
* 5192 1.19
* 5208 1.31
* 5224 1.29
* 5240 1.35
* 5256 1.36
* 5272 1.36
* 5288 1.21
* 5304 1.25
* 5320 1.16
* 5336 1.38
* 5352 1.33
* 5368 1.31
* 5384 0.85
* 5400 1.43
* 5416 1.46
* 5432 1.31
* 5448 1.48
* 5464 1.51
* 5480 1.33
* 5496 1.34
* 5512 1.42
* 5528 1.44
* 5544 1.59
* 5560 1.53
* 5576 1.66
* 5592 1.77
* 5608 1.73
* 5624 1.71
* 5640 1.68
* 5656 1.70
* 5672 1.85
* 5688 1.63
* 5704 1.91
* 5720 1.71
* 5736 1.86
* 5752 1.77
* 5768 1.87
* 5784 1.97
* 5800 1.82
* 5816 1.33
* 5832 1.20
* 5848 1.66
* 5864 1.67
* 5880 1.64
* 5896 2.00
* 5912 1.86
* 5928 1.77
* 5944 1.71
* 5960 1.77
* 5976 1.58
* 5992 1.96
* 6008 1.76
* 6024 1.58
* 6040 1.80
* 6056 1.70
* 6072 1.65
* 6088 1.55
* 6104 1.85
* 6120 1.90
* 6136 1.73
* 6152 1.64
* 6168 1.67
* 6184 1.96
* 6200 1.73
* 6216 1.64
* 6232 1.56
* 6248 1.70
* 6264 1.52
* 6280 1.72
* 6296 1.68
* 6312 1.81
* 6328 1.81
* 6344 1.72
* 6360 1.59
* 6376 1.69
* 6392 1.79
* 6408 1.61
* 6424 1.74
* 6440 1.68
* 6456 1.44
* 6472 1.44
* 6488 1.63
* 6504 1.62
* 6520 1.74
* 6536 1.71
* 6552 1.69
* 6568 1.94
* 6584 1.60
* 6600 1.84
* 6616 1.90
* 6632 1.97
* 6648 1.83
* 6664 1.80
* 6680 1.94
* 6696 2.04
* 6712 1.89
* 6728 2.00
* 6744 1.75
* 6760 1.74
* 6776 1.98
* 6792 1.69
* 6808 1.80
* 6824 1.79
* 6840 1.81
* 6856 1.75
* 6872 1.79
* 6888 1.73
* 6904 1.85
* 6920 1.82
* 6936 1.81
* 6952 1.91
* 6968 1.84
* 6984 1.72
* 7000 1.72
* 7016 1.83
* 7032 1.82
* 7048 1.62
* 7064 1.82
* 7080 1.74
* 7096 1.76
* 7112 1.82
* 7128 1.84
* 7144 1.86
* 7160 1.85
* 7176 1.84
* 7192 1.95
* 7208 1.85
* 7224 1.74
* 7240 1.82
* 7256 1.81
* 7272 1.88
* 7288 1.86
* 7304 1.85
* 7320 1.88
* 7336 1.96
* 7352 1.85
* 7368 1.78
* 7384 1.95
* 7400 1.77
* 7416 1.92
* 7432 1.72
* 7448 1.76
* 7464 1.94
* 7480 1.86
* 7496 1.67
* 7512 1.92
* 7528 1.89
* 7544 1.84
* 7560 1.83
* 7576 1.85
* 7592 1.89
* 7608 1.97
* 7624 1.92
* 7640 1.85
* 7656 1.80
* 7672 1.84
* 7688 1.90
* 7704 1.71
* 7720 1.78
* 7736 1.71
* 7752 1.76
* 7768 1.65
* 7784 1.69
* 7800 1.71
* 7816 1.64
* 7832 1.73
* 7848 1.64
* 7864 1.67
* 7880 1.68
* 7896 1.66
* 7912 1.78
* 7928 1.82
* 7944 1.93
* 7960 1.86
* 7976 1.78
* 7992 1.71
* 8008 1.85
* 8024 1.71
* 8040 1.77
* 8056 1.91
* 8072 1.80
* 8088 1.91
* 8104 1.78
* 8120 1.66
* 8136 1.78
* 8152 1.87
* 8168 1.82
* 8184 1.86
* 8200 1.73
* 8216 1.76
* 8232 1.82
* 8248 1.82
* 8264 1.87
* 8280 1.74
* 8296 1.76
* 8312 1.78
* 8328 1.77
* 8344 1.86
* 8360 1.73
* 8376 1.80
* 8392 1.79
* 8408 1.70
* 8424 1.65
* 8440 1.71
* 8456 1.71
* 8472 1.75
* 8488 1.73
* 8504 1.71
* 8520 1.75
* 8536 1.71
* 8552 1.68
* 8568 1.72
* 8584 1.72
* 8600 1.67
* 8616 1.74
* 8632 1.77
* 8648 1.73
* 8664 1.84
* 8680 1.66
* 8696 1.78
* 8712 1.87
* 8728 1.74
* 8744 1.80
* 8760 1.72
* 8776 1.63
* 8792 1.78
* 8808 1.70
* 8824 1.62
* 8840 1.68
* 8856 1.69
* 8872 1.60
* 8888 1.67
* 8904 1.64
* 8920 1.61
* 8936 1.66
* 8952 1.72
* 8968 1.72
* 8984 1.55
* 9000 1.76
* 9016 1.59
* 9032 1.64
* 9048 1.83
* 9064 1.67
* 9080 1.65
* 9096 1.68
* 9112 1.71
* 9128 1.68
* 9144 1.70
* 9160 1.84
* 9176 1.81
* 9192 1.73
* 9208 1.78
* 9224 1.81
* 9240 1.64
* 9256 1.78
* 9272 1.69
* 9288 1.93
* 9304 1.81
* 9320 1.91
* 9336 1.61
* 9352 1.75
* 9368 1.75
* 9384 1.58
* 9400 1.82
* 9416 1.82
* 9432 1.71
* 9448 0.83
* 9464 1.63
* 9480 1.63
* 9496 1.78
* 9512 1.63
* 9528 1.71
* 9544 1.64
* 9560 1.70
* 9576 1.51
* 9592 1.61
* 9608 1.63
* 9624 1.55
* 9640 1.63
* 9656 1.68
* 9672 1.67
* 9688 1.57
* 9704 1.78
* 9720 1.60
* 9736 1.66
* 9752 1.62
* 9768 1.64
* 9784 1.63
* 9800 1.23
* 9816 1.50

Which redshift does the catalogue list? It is 0.249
